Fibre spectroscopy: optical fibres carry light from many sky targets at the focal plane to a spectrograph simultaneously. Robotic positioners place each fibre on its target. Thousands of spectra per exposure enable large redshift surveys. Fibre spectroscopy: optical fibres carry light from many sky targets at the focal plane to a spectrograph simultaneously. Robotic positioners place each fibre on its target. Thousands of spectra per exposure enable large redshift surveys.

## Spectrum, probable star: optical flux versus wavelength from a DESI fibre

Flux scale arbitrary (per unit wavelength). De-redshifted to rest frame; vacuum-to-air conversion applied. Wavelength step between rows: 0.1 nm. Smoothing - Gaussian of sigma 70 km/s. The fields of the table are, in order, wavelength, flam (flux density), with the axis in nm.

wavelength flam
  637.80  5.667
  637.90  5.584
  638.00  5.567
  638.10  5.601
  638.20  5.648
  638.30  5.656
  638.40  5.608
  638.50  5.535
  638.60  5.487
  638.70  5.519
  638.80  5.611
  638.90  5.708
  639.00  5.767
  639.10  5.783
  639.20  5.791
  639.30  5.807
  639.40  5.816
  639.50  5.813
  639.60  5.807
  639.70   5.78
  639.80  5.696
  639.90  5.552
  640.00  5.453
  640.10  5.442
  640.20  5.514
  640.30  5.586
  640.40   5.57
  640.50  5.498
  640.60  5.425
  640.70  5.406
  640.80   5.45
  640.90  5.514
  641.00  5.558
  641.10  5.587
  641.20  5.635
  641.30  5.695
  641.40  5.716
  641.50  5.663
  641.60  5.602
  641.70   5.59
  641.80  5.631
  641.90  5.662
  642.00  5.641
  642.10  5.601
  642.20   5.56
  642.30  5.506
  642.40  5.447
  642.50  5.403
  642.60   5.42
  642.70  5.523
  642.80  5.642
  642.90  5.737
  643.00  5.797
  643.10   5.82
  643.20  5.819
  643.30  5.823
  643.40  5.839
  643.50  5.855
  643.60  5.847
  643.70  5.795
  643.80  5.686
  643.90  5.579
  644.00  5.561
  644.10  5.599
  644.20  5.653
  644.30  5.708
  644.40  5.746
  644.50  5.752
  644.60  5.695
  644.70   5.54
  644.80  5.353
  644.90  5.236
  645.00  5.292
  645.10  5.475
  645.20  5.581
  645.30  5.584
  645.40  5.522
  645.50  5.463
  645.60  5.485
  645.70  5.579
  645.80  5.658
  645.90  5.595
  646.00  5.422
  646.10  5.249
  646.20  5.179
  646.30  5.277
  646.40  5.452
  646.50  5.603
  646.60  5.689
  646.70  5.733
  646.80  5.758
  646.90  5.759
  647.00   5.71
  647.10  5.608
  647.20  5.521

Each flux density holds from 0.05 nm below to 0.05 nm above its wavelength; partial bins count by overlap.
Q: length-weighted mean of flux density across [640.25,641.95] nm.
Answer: 5.58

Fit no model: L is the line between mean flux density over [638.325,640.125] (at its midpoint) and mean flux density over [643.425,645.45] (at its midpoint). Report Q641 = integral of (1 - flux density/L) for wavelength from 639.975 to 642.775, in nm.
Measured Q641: 0.05 nm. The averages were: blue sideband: 5.67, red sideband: 5.61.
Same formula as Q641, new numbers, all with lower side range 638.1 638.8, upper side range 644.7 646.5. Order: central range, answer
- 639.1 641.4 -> -0.03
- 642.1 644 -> -0.06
